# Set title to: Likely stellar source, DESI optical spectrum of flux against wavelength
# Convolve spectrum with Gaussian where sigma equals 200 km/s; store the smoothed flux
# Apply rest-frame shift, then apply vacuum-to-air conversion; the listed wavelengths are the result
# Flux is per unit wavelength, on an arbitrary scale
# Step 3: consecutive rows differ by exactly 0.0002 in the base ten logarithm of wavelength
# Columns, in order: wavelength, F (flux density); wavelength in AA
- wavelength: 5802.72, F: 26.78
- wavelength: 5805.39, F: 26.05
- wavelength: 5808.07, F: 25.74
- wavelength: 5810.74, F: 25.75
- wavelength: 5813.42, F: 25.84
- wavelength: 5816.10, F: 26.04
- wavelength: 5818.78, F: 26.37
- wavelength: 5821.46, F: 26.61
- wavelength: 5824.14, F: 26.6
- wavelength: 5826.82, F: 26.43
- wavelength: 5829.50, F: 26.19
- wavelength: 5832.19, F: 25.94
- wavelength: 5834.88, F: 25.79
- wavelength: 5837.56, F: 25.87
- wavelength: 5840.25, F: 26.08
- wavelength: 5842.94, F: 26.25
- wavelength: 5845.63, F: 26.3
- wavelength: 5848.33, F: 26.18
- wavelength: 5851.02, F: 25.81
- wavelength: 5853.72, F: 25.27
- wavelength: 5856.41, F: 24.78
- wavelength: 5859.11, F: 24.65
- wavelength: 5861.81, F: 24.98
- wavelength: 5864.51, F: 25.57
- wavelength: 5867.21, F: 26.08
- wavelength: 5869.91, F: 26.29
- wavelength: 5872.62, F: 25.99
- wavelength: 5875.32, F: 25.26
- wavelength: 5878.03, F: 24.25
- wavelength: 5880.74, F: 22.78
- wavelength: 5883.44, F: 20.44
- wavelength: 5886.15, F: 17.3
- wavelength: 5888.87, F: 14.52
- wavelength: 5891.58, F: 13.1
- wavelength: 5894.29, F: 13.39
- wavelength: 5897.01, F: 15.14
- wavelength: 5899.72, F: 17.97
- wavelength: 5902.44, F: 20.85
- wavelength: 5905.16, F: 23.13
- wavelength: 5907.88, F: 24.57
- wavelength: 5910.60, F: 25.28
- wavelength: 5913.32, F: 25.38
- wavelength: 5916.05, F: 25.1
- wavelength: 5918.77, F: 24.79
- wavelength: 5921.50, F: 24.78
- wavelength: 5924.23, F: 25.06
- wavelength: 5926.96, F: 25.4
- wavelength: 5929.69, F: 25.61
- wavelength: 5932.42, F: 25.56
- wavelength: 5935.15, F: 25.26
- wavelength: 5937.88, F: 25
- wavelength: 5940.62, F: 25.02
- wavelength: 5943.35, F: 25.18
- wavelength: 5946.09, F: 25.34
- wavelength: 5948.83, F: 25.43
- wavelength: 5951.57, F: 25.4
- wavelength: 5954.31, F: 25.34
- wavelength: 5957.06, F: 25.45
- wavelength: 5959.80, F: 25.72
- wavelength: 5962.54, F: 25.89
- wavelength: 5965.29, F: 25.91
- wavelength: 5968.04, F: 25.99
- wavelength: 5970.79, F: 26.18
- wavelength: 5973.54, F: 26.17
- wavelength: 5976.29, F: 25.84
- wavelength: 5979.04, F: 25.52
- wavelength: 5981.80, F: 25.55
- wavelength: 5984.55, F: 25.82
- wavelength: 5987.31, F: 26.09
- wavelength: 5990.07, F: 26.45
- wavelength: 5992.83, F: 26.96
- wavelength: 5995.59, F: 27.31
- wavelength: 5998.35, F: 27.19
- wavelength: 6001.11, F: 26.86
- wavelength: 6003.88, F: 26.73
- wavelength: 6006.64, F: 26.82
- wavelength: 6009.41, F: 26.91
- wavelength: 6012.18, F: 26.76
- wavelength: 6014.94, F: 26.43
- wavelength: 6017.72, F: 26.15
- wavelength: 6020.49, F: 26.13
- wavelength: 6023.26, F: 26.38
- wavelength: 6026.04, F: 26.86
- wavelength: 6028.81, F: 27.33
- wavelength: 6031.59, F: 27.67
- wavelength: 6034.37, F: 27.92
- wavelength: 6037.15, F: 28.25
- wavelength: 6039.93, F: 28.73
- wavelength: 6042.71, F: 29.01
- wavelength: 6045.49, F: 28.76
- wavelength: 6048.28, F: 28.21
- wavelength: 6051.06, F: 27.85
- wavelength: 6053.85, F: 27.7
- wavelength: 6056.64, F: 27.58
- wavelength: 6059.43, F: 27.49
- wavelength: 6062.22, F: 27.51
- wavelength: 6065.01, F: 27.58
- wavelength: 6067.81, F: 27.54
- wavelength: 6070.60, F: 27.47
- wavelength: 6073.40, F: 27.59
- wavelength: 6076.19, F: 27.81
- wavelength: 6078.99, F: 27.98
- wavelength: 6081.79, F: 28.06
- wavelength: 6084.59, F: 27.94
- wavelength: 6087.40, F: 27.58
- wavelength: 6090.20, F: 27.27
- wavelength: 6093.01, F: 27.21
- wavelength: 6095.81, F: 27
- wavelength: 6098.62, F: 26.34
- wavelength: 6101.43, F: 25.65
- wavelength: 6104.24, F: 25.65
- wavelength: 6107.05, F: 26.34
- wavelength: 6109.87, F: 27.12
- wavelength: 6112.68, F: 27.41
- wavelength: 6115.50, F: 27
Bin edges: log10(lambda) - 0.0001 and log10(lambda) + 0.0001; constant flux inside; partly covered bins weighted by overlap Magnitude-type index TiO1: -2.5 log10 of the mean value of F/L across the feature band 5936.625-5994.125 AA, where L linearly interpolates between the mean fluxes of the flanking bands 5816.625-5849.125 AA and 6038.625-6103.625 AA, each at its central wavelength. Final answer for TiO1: 0.05 mag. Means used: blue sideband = 26.2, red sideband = 27.6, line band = 25.7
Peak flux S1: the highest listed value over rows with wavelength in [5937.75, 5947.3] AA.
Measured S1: 25.34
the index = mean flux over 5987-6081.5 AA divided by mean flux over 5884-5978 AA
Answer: 1.2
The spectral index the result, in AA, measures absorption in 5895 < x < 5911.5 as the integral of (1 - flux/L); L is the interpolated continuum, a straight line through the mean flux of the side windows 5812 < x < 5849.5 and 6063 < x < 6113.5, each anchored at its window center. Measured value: 3.6 AA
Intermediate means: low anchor 26.2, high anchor 27.2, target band 20.7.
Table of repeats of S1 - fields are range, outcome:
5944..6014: 27.31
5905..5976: 26.18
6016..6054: 29.01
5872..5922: 25.99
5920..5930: 25.61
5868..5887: 26.29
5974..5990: 26.09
